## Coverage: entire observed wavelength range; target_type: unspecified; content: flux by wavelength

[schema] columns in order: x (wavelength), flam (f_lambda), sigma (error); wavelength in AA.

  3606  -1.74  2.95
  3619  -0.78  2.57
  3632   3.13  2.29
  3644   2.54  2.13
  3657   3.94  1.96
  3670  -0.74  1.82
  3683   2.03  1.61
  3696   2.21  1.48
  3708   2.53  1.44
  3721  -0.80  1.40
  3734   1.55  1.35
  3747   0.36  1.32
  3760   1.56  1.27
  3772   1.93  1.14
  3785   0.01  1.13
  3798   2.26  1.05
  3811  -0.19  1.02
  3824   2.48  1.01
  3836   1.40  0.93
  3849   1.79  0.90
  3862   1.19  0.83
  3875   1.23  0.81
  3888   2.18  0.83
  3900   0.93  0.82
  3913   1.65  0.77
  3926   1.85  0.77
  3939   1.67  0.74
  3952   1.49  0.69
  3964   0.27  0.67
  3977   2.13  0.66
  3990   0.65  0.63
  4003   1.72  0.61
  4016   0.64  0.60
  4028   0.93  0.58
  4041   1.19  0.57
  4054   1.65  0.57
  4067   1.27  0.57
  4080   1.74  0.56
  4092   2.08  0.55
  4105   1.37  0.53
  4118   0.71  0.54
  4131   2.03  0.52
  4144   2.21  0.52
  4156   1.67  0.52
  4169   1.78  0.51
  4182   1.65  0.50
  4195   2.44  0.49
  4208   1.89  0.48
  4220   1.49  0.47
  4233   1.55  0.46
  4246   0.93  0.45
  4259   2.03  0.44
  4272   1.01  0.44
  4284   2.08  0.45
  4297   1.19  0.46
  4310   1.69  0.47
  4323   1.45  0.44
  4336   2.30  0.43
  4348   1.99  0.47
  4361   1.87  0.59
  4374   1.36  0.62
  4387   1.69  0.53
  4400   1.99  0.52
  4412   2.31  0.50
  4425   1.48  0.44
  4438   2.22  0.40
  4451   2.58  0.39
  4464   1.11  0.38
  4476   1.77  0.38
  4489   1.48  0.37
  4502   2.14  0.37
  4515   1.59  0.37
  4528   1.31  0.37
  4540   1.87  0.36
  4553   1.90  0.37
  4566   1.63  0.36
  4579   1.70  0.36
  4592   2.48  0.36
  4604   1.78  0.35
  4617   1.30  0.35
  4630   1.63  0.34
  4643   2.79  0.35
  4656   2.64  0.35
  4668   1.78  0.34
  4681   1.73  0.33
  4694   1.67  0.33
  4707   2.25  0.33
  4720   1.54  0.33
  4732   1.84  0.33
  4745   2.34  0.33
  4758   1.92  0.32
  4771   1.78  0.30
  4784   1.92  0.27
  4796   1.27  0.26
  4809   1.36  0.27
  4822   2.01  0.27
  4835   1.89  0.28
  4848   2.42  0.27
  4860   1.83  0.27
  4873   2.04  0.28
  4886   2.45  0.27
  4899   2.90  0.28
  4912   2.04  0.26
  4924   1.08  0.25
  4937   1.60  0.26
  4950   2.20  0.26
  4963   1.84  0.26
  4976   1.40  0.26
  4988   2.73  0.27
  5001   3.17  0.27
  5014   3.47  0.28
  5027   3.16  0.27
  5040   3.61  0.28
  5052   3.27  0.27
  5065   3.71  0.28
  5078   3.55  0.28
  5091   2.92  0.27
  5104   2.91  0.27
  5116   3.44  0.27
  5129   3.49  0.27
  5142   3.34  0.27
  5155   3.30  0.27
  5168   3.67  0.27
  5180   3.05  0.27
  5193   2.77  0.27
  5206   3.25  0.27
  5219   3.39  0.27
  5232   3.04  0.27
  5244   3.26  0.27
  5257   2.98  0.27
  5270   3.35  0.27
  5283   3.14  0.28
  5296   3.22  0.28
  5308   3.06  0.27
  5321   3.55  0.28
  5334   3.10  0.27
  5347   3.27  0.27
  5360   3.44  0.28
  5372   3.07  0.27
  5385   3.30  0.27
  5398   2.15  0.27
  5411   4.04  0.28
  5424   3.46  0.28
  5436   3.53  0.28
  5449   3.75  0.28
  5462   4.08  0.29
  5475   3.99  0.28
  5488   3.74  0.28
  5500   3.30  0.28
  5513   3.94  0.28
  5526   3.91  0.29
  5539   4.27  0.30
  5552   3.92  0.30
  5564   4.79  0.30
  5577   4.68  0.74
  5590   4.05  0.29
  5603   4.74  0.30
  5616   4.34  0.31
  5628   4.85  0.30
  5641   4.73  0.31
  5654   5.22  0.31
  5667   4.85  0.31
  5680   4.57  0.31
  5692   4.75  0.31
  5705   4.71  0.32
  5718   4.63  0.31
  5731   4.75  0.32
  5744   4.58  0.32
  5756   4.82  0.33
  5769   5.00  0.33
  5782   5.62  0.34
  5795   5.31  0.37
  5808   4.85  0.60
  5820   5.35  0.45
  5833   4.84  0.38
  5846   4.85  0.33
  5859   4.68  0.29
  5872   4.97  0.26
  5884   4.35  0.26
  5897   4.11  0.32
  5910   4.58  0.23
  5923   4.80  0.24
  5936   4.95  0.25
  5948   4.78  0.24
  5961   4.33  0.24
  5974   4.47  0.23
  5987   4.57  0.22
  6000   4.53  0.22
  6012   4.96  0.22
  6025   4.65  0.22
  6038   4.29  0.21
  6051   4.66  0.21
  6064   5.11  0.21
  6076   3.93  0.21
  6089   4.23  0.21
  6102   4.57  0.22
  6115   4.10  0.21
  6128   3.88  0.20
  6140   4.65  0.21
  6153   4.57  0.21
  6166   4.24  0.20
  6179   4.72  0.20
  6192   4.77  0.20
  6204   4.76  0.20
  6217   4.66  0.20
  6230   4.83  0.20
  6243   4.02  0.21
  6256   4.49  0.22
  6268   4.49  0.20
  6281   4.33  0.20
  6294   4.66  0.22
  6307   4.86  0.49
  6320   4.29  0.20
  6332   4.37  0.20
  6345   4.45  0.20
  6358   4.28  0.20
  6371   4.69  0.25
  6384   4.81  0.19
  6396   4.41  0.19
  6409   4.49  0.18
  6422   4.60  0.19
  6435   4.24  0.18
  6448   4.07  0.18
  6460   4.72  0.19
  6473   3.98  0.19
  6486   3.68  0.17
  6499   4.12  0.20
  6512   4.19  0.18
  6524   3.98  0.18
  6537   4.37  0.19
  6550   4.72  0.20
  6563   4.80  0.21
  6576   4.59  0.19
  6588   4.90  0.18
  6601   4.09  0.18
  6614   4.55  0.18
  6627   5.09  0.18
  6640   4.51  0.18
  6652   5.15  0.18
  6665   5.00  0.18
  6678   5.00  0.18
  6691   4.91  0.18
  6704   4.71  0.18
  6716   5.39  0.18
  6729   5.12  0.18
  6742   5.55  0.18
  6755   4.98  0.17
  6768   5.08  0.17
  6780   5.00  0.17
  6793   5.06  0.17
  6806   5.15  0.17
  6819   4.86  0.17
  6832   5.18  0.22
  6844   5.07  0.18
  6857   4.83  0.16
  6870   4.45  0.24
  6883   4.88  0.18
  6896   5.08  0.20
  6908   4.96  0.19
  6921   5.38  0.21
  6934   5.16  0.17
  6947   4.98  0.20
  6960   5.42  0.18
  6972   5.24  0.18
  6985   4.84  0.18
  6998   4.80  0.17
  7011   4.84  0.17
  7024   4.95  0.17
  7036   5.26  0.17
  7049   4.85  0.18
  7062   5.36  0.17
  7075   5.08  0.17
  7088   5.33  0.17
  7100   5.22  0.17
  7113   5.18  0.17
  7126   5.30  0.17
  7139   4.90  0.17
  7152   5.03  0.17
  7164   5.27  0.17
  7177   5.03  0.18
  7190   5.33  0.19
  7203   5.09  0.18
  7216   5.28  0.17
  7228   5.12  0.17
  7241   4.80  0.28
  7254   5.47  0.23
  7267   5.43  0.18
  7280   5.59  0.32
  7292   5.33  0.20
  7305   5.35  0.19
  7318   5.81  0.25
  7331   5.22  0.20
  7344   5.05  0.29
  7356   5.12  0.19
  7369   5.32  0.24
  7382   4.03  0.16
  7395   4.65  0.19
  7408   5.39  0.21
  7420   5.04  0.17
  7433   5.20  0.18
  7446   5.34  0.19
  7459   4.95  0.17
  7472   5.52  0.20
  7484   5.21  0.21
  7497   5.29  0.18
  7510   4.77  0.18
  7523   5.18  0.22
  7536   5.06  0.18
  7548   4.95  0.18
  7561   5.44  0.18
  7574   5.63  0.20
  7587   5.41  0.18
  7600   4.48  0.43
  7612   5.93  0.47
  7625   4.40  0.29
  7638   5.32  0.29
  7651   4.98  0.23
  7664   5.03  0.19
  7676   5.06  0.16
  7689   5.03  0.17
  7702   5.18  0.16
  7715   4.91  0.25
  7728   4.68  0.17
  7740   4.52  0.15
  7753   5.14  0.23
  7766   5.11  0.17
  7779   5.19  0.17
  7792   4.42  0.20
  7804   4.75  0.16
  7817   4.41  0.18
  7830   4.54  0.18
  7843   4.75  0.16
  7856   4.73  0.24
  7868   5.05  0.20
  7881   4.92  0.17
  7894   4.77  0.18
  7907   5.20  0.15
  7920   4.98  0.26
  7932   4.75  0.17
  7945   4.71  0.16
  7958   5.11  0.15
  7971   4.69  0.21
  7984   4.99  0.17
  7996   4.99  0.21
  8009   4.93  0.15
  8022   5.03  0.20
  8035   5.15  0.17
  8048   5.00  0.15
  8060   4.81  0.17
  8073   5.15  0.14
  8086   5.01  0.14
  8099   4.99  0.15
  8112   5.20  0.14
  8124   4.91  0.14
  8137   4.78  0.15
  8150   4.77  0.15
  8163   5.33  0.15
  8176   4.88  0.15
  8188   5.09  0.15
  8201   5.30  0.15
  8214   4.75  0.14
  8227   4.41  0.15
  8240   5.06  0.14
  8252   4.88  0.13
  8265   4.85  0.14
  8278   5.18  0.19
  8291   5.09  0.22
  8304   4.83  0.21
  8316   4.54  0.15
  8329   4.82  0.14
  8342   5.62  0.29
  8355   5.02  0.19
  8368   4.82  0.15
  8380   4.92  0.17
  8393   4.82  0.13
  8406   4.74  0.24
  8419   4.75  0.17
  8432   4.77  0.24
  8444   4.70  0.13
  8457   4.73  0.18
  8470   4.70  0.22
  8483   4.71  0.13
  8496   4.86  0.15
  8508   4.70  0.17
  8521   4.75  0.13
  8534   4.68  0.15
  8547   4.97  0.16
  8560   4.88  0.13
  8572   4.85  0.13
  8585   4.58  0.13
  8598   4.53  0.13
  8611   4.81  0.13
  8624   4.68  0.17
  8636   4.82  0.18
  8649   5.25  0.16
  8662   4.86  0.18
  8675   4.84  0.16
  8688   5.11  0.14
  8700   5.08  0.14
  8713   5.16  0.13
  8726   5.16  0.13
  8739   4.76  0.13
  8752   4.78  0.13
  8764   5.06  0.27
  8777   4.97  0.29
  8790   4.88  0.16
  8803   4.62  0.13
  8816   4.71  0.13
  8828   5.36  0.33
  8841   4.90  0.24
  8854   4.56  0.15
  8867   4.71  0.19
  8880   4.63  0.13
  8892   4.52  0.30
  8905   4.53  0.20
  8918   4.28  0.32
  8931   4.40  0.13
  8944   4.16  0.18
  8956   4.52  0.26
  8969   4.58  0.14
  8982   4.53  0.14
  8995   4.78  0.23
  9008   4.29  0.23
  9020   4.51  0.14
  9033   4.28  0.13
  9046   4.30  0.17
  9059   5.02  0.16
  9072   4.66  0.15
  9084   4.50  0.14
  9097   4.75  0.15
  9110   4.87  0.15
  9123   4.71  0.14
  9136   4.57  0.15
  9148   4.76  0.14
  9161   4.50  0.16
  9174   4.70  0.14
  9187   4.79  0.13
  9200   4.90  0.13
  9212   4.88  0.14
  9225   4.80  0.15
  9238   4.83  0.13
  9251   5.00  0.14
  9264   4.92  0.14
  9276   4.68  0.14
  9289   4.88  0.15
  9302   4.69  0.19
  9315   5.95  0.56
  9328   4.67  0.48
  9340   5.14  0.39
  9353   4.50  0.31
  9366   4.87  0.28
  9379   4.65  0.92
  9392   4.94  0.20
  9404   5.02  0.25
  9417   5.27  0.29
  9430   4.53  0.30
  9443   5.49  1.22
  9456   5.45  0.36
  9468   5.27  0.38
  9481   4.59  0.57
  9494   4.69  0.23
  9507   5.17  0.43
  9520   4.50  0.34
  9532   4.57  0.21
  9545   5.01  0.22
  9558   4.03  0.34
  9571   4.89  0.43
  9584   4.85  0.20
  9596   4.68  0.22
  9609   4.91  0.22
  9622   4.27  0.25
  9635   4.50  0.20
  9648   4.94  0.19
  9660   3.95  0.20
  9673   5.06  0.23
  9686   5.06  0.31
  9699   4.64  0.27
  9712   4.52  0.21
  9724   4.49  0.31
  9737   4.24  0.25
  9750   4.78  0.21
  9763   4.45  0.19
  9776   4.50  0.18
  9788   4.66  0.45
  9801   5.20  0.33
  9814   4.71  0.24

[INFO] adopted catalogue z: 0.25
